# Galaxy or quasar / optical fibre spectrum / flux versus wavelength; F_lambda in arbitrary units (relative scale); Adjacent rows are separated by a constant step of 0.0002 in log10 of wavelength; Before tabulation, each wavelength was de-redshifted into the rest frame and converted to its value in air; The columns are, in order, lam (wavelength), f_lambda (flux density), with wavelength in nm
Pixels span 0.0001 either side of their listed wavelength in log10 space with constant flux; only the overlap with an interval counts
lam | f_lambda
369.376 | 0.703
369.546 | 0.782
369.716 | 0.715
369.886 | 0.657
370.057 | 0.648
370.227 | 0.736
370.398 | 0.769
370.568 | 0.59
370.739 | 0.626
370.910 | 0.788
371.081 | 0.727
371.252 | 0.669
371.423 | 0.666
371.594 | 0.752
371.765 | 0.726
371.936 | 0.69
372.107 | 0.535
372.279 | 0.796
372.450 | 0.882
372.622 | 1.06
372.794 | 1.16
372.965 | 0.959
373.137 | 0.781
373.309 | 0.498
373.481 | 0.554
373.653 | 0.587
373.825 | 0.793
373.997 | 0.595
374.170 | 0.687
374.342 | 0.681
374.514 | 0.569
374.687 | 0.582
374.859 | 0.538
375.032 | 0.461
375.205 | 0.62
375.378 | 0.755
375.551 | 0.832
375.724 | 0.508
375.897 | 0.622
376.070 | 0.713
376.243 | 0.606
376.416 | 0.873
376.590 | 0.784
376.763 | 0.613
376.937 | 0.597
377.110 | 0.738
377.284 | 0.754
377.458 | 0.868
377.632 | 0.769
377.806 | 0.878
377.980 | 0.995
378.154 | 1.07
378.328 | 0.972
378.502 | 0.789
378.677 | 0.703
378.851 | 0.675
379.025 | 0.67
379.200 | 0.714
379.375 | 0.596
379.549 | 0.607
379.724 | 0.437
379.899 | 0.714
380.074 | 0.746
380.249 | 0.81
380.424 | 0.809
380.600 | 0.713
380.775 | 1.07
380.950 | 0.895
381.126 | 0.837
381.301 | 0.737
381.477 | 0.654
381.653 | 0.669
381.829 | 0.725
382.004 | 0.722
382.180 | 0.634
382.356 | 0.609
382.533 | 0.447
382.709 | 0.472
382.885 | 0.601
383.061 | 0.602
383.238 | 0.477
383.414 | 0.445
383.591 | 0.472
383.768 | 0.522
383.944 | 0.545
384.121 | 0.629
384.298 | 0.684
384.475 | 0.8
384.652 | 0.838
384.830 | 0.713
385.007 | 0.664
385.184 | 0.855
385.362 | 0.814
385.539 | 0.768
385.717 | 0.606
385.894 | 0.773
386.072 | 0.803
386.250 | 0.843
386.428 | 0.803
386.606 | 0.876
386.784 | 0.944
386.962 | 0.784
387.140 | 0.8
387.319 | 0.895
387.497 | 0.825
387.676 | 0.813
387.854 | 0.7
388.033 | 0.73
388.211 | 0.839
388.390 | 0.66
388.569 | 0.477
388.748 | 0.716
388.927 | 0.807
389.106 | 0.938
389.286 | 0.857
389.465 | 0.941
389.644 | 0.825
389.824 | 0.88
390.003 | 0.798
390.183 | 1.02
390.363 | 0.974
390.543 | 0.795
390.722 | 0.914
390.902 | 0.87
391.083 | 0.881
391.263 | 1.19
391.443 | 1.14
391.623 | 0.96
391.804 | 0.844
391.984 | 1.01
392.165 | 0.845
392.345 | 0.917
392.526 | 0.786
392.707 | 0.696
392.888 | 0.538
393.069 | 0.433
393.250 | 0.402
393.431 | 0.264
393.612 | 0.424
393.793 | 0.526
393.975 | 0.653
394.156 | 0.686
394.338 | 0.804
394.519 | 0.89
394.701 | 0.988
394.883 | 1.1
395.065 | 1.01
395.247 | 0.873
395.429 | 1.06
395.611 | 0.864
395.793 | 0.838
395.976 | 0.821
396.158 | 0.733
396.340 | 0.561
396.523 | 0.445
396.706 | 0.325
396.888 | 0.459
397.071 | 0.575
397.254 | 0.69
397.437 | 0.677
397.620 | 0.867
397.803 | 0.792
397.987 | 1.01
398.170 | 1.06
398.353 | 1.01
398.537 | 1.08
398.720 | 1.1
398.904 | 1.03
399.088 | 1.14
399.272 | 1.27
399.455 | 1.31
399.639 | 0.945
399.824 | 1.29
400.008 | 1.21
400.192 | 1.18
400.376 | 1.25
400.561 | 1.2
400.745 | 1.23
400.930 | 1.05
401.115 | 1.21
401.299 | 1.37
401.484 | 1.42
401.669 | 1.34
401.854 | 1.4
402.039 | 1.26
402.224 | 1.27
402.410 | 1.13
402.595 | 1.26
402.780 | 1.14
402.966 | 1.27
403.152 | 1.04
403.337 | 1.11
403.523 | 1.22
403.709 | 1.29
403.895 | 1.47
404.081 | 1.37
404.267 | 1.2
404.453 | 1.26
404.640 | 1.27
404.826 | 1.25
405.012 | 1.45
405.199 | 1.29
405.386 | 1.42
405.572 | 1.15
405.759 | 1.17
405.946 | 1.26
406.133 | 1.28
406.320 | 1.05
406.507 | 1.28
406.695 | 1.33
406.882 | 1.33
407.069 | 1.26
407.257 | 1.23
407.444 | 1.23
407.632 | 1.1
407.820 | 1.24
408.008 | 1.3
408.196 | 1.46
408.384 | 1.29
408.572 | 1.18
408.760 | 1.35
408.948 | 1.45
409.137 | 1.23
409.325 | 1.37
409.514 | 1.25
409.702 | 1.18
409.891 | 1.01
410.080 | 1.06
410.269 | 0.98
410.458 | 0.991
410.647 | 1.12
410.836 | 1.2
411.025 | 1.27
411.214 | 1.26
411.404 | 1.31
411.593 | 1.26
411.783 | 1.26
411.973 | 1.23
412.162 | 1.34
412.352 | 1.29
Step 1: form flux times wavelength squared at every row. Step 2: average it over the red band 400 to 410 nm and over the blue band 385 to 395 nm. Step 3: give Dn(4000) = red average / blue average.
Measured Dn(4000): 1.70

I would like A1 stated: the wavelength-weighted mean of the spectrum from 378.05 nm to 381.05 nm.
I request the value 0.766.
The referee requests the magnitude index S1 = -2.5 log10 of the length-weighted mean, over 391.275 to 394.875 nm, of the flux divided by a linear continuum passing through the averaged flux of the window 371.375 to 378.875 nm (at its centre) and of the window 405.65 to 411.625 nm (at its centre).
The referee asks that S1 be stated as 0.32 mag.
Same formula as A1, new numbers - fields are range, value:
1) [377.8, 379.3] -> 0.825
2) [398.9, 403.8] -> 1.22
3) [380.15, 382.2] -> 0.777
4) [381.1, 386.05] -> 0.654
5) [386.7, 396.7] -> 0.795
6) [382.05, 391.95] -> 0.768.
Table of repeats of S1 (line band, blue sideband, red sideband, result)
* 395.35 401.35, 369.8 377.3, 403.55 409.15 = 0.19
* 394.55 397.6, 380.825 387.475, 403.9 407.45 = 0.32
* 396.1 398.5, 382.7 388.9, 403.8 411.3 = 0.36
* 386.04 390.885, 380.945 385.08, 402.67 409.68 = -0.06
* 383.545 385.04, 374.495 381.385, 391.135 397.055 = 0.13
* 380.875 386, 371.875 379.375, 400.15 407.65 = 0.30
